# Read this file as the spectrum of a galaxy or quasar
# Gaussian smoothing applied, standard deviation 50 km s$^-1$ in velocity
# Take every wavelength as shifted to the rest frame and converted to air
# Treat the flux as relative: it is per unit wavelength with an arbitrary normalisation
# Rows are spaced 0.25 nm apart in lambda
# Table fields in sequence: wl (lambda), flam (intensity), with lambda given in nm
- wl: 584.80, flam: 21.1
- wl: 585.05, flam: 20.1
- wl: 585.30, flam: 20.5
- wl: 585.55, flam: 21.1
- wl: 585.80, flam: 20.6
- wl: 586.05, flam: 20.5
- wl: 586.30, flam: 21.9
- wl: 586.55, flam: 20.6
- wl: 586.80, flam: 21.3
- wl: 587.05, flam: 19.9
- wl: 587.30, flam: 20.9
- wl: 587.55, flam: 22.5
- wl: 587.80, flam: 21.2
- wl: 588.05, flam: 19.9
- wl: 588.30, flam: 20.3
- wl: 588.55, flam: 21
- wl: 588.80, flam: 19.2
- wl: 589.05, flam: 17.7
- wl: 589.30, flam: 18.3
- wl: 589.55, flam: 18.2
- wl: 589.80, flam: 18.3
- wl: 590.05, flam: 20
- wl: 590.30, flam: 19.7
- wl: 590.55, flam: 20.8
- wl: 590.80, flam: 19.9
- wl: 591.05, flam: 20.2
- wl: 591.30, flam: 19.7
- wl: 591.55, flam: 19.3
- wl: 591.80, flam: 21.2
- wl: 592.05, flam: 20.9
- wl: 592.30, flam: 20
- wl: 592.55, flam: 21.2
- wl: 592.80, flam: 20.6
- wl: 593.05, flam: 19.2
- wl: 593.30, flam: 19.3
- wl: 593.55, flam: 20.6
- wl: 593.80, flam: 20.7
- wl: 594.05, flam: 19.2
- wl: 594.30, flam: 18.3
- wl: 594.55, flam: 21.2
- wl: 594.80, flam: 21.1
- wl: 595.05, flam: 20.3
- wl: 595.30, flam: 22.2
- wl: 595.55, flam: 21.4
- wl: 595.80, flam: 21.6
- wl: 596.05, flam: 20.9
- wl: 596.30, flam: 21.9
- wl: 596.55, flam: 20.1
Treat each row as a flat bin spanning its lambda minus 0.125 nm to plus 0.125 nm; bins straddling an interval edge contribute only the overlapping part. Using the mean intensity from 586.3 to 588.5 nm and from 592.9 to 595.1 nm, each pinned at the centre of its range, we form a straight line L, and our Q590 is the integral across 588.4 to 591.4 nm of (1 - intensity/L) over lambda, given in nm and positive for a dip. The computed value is 0.16 nm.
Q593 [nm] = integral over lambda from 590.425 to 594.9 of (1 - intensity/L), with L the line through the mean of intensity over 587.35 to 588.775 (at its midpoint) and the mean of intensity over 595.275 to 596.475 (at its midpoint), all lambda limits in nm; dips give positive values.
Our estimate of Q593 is 0.22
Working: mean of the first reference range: 20.9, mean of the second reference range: 21.5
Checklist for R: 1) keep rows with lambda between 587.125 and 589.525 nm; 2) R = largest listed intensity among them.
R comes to 22.5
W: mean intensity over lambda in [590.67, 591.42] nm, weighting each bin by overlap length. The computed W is 19.9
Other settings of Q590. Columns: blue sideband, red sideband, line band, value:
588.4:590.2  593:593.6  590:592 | -0.09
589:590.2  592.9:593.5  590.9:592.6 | -0.11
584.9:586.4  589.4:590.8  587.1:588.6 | -0.06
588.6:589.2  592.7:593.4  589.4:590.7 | -0.03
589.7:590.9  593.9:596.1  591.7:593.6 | -0.01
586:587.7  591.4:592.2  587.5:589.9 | 0.15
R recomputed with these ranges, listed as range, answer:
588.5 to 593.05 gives 21.2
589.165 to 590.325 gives 20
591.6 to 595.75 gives 22.2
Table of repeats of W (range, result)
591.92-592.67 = 20.7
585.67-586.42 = 21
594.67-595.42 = 21.2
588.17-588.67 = 20.6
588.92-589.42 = 18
